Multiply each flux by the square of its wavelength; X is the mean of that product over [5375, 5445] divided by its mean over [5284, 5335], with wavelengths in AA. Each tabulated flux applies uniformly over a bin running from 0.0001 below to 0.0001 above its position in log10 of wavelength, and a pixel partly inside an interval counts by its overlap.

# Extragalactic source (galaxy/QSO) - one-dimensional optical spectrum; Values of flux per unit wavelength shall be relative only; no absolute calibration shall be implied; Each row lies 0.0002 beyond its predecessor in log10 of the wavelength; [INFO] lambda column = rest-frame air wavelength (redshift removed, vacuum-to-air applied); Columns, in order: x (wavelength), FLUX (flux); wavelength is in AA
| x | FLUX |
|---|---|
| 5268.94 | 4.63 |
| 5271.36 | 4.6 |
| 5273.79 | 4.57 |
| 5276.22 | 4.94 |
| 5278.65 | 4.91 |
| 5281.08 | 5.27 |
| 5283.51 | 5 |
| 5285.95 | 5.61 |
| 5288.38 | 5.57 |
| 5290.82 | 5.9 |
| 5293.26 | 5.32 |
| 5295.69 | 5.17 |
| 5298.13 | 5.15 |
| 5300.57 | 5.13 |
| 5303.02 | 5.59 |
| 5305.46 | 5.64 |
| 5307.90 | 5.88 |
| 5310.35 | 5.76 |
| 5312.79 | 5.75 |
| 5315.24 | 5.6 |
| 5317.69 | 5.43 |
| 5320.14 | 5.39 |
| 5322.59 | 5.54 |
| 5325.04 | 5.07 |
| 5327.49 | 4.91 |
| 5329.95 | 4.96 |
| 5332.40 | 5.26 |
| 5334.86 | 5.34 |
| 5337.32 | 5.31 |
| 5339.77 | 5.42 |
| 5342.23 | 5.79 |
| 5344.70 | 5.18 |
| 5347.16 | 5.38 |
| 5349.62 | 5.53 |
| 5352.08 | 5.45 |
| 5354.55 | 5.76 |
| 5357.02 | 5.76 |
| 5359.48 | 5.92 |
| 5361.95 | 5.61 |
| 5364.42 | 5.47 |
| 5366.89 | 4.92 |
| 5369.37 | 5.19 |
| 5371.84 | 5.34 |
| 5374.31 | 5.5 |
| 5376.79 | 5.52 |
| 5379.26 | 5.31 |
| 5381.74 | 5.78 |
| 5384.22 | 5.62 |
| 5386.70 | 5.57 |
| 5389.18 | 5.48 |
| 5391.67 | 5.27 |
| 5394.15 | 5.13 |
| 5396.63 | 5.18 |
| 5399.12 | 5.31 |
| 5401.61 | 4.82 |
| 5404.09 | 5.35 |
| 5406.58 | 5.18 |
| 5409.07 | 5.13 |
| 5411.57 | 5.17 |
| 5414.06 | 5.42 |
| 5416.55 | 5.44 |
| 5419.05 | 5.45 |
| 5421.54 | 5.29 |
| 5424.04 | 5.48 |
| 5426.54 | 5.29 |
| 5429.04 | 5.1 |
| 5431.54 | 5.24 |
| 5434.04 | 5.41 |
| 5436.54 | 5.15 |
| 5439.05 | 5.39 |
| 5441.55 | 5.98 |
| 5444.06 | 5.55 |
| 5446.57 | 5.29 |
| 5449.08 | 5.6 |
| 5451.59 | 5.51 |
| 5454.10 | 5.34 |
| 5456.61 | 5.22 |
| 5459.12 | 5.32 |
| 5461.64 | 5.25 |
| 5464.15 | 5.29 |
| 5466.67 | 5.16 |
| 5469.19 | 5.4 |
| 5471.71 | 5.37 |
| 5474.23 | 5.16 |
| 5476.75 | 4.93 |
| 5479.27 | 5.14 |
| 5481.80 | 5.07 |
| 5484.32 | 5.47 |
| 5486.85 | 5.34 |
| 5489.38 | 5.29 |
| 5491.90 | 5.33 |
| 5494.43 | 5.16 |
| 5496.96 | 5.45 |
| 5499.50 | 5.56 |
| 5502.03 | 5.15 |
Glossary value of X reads 1.0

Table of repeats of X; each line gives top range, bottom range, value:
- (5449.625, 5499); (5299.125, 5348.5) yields 1.03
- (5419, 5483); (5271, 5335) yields 1.06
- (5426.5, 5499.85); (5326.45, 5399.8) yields 1.02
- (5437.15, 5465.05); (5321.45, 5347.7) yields 1.07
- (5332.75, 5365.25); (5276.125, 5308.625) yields 1.05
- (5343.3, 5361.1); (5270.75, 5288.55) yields 1.13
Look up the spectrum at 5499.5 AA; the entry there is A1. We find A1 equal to 5.56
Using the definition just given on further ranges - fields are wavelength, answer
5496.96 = 5.45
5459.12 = 5.32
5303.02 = 5.59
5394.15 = 5.13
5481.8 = 5.07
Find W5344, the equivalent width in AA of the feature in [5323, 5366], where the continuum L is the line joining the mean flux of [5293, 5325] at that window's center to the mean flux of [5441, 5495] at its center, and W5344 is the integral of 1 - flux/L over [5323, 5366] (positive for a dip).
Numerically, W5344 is 0.2 AA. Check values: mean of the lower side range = 5.48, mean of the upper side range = 5.32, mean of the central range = 5.42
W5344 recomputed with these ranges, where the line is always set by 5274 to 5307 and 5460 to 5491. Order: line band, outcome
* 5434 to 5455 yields -0.9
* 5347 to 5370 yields -1.0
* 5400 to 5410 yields 0.3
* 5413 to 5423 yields -0.3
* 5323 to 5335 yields 0.4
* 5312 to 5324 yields -0.5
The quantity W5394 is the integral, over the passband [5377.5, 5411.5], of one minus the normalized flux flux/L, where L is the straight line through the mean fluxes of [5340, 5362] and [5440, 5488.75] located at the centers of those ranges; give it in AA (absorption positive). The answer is 1.1 AA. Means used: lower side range 5.59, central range 5.32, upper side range 5.34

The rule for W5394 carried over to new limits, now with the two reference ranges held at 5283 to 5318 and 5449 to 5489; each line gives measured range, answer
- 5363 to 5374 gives 0.3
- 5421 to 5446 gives -0.3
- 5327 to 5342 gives 0.6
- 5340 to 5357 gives -0.3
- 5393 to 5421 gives 0.7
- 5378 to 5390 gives -0.4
